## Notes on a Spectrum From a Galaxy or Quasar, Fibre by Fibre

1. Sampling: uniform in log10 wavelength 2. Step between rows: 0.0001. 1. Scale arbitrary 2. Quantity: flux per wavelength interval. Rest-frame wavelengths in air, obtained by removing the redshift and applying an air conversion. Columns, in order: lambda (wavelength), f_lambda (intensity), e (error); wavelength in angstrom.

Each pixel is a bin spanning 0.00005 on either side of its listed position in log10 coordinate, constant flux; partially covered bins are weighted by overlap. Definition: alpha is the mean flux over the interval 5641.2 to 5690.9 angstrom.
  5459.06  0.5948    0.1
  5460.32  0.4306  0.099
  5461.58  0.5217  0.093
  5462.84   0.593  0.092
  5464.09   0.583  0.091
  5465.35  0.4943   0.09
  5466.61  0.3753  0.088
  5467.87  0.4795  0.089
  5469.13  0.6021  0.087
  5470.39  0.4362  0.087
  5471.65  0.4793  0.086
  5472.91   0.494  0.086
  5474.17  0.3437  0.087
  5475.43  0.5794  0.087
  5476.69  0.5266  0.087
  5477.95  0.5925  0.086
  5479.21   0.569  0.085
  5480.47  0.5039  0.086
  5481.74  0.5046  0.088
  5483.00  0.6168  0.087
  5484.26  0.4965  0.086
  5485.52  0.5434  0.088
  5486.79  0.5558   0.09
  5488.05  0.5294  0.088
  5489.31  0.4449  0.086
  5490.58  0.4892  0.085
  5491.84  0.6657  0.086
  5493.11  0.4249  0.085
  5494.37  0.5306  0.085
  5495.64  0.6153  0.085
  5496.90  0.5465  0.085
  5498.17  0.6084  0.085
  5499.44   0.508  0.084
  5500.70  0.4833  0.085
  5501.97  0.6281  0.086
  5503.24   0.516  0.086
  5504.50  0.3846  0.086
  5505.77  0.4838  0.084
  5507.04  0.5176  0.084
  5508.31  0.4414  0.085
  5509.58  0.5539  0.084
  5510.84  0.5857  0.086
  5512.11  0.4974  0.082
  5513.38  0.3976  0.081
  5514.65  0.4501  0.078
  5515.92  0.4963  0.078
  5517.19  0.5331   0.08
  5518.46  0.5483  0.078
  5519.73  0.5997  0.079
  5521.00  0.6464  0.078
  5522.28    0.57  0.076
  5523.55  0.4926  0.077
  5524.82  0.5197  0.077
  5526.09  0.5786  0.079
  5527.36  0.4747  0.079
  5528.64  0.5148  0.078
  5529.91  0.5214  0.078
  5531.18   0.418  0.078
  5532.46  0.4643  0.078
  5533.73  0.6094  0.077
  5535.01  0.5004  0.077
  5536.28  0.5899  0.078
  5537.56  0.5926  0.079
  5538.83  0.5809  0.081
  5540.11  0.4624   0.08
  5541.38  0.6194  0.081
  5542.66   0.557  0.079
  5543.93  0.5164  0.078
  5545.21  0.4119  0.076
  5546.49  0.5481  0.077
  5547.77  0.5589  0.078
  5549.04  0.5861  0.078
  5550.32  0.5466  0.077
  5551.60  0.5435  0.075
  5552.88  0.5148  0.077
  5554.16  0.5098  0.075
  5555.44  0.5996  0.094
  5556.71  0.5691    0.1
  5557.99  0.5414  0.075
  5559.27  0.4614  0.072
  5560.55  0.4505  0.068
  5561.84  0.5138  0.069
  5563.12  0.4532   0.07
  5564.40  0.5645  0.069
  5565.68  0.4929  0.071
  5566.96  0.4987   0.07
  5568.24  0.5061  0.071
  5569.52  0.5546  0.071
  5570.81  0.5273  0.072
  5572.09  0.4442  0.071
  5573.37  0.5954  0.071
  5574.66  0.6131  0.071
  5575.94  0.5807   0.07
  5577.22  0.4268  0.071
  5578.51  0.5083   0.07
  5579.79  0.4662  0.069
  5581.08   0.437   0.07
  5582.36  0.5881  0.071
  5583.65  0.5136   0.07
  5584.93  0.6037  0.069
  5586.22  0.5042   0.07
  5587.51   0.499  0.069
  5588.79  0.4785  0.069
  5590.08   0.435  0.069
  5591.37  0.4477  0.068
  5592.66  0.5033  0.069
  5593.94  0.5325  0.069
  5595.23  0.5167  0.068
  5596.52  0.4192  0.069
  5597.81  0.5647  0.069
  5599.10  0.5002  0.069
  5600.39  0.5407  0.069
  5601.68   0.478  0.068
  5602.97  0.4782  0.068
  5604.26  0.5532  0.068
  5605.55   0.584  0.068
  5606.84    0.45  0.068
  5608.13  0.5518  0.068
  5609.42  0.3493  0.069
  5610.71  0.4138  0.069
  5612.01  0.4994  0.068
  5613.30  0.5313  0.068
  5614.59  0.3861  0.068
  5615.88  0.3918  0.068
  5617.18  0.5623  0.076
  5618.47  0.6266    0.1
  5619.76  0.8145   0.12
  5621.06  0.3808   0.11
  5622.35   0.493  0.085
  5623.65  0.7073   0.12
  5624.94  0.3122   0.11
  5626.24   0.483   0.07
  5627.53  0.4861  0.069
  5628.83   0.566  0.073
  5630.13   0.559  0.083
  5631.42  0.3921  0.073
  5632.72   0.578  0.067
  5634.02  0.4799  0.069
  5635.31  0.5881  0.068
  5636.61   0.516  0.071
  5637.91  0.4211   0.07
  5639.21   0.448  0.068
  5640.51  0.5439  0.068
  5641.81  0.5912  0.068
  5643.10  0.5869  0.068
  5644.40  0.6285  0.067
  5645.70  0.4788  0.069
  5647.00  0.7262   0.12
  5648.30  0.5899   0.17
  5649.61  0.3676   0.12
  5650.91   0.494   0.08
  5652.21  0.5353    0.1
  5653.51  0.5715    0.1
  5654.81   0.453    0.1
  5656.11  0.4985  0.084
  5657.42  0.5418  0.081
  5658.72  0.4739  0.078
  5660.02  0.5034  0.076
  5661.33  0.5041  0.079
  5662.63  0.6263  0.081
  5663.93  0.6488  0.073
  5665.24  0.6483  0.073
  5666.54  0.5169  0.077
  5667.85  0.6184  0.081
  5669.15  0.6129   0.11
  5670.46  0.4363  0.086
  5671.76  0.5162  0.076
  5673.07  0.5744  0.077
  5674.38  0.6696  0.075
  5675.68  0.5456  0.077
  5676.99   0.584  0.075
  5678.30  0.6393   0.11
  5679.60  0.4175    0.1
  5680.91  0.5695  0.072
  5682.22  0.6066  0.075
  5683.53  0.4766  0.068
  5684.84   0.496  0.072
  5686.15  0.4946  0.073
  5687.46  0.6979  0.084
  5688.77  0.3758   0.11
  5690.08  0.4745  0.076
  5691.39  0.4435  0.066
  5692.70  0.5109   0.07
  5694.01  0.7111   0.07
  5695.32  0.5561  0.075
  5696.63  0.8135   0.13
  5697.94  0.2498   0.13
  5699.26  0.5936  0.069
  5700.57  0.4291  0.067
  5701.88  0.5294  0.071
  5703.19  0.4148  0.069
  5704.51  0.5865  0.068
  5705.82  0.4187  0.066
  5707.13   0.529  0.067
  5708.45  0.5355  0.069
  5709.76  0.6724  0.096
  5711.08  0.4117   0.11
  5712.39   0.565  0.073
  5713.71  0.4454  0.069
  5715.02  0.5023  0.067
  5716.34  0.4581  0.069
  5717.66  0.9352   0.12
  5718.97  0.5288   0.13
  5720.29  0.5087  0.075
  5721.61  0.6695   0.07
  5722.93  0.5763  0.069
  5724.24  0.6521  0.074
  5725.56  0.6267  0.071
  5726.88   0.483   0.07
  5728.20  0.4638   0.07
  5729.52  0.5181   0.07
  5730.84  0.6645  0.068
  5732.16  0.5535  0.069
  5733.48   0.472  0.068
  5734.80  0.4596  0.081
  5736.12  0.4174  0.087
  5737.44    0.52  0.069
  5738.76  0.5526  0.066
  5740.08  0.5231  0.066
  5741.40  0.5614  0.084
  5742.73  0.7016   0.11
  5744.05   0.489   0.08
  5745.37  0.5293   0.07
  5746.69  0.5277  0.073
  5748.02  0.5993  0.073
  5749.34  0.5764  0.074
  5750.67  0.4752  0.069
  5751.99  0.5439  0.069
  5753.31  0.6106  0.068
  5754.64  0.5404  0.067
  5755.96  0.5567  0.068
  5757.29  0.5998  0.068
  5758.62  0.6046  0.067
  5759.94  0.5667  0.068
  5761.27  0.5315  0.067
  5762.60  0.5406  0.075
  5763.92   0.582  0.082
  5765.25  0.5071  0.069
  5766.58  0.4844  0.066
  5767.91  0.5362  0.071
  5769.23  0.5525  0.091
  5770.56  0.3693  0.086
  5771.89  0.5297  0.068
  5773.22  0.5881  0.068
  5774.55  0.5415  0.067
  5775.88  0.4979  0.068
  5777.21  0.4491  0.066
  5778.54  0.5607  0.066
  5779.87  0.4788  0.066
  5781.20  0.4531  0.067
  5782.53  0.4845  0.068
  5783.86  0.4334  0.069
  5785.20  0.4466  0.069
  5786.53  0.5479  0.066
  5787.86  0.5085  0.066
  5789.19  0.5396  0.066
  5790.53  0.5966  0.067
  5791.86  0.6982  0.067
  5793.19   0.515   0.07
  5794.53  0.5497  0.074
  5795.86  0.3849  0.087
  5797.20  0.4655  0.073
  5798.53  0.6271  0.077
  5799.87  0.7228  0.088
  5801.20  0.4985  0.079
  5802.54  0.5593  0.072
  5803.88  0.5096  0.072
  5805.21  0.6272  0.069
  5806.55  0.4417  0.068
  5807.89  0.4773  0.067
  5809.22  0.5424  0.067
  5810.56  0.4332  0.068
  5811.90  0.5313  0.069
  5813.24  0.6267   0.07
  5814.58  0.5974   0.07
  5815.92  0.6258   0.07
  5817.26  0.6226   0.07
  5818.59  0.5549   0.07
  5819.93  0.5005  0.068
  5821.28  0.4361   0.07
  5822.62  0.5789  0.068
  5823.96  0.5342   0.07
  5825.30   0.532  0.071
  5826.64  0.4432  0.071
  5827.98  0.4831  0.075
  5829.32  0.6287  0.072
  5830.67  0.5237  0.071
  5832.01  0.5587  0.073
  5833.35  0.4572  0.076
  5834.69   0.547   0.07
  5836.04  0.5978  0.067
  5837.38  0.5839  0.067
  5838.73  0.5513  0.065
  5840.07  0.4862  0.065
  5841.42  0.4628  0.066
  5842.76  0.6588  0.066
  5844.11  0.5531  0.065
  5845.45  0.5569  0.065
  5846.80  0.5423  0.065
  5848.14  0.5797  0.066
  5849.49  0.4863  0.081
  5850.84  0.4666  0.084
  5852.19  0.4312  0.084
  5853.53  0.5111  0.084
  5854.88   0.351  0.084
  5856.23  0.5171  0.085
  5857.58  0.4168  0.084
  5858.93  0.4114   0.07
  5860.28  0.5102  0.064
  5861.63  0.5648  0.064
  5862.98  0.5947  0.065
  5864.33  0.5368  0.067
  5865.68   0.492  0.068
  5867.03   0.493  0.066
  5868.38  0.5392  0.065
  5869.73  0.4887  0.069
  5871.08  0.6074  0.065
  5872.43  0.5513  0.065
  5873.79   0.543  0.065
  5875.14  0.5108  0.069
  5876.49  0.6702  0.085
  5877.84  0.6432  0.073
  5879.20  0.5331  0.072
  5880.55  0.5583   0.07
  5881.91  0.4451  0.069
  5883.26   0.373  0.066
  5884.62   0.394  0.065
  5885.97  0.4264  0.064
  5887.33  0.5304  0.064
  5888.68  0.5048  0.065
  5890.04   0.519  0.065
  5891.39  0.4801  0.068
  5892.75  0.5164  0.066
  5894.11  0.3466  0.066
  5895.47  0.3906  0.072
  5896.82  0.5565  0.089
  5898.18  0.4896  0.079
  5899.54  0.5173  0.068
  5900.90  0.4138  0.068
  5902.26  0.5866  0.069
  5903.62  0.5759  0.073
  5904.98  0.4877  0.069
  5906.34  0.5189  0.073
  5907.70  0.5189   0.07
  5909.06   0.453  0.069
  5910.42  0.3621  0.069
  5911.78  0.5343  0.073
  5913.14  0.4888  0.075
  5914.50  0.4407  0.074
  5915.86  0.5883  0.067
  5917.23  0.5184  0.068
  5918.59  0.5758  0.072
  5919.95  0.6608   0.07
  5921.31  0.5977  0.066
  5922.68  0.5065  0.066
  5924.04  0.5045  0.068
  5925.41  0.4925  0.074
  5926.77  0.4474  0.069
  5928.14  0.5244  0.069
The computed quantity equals 0.547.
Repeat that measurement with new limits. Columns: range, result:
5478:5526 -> 0.528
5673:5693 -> 0.535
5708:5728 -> 0.569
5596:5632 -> 0.503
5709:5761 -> 0.555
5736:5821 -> 0.537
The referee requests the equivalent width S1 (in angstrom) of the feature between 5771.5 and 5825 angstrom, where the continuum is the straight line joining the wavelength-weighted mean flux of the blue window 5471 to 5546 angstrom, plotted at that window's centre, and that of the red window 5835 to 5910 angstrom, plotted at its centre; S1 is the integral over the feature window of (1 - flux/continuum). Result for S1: -2.14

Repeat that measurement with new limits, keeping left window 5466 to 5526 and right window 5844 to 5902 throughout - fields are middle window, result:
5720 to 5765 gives -3.98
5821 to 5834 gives -0.42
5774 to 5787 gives 0.46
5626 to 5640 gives 0.29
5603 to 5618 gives 0.97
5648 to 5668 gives -0.86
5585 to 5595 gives 0.42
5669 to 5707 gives -1.55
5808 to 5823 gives -1.26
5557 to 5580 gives 0.16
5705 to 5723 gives -1.57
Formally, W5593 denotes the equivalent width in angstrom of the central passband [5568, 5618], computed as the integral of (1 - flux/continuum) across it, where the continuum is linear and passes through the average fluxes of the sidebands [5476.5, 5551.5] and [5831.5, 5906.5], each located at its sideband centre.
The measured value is 2.3 angstrom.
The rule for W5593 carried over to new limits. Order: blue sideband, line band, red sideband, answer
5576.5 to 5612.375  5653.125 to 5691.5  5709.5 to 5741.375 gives -1.2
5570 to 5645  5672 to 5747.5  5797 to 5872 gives -3.3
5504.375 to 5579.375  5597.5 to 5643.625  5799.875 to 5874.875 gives 1.2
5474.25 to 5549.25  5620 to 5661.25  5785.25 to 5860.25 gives 0.8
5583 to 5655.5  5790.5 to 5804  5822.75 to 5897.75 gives -1.2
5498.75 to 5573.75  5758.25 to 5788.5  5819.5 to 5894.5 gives 0.3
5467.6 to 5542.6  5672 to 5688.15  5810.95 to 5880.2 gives -1.0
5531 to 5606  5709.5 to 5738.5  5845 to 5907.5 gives -2.1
